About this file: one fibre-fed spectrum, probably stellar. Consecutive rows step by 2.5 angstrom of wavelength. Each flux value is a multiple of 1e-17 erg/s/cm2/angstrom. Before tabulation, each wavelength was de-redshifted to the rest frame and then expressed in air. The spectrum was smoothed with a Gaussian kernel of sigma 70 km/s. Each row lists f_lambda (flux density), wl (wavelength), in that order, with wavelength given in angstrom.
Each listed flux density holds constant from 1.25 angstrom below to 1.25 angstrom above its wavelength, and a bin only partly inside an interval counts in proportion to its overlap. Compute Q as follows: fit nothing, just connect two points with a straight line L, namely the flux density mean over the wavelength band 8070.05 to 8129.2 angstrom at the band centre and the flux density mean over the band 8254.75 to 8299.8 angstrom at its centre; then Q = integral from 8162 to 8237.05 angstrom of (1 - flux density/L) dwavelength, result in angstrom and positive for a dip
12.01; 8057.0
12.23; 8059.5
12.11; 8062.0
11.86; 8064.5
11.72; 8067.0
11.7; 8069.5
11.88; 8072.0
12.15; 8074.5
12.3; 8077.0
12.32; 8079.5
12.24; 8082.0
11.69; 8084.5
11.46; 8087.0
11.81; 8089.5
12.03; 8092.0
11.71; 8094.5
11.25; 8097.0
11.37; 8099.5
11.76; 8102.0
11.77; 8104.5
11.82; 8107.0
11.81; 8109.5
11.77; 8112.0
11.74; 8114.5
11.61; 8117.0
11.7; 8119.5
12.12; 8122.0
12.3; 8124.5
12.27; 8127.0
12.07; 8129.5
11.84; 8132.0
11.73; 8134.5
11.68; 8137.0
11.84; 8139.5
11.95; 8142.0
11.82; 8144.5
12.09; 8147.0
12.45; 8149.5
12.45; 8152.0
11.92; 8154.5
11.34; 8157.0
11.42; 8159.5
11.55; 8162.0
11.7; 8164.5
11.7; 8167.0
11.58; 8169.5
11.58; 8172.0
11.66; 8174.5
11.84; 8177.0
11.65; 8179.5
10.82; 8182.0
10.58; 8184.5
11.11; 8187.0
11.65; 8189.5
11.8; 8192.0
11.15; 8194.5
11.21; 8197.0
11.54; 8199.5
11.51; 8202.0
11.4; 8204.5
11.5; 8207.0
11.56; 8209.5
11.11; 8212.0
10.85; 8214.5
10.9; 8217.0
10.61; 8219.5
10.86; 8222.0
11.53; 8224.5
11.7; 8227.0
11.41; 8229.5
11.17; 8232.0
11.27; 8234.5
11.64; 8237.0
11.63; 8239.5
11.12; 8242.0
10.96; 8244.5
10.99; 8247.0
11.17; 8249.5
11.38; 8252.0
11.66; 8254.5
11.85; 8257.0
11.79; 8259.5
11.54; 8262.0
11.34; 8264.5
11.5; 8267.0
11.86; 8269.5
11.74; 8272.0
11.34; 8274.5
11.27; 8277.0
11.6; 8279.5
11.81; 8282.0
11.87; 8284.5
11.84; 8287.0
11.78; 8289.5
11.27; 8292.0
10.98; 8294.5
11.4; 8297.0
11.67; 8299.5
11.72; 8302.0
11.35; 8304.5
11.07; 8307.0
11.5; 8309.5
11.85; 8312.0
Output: 2.27 angstrom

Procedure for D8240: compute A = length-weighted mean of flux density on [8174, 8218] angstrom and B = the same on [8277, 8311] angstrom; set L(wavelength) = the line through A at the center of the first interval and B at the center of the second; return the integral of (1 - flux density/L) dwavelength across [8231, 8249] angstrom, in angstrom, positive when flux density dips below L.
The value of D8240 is 0.3 angstrom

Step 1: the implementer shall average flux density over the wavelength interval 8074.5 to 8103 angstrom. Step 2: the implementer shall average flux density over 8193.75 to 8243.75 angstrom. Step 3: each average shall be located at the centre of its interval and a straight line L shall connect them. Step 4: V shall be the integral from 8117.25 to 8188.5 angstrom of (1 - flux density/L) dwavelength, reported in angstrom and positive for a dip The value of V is -1.1 angstrom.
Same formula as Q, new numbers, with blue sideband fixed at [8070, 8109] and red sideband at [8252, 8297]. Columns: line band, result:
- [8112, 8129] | -0.23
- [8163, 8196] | 0.74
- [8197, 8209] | 0.22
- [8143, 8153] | -0.37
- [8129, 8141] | -0.05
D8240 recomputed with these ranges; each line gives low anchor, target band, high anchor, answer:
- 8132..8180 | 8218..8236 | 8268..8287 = 0.7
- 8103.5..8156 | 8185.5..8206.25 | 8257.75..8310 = 0.6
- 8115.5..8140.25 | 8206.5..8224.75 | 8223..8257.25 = 0.7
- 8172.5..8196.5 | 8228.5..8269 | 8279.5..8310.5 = 0.2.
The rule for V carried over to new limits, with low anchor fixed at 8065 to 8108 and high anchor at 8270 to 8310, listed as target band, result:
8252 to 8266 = -0.1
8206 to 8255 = 1.5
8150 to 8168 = -0.1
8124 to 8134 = -0.3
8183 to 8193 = 0.4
